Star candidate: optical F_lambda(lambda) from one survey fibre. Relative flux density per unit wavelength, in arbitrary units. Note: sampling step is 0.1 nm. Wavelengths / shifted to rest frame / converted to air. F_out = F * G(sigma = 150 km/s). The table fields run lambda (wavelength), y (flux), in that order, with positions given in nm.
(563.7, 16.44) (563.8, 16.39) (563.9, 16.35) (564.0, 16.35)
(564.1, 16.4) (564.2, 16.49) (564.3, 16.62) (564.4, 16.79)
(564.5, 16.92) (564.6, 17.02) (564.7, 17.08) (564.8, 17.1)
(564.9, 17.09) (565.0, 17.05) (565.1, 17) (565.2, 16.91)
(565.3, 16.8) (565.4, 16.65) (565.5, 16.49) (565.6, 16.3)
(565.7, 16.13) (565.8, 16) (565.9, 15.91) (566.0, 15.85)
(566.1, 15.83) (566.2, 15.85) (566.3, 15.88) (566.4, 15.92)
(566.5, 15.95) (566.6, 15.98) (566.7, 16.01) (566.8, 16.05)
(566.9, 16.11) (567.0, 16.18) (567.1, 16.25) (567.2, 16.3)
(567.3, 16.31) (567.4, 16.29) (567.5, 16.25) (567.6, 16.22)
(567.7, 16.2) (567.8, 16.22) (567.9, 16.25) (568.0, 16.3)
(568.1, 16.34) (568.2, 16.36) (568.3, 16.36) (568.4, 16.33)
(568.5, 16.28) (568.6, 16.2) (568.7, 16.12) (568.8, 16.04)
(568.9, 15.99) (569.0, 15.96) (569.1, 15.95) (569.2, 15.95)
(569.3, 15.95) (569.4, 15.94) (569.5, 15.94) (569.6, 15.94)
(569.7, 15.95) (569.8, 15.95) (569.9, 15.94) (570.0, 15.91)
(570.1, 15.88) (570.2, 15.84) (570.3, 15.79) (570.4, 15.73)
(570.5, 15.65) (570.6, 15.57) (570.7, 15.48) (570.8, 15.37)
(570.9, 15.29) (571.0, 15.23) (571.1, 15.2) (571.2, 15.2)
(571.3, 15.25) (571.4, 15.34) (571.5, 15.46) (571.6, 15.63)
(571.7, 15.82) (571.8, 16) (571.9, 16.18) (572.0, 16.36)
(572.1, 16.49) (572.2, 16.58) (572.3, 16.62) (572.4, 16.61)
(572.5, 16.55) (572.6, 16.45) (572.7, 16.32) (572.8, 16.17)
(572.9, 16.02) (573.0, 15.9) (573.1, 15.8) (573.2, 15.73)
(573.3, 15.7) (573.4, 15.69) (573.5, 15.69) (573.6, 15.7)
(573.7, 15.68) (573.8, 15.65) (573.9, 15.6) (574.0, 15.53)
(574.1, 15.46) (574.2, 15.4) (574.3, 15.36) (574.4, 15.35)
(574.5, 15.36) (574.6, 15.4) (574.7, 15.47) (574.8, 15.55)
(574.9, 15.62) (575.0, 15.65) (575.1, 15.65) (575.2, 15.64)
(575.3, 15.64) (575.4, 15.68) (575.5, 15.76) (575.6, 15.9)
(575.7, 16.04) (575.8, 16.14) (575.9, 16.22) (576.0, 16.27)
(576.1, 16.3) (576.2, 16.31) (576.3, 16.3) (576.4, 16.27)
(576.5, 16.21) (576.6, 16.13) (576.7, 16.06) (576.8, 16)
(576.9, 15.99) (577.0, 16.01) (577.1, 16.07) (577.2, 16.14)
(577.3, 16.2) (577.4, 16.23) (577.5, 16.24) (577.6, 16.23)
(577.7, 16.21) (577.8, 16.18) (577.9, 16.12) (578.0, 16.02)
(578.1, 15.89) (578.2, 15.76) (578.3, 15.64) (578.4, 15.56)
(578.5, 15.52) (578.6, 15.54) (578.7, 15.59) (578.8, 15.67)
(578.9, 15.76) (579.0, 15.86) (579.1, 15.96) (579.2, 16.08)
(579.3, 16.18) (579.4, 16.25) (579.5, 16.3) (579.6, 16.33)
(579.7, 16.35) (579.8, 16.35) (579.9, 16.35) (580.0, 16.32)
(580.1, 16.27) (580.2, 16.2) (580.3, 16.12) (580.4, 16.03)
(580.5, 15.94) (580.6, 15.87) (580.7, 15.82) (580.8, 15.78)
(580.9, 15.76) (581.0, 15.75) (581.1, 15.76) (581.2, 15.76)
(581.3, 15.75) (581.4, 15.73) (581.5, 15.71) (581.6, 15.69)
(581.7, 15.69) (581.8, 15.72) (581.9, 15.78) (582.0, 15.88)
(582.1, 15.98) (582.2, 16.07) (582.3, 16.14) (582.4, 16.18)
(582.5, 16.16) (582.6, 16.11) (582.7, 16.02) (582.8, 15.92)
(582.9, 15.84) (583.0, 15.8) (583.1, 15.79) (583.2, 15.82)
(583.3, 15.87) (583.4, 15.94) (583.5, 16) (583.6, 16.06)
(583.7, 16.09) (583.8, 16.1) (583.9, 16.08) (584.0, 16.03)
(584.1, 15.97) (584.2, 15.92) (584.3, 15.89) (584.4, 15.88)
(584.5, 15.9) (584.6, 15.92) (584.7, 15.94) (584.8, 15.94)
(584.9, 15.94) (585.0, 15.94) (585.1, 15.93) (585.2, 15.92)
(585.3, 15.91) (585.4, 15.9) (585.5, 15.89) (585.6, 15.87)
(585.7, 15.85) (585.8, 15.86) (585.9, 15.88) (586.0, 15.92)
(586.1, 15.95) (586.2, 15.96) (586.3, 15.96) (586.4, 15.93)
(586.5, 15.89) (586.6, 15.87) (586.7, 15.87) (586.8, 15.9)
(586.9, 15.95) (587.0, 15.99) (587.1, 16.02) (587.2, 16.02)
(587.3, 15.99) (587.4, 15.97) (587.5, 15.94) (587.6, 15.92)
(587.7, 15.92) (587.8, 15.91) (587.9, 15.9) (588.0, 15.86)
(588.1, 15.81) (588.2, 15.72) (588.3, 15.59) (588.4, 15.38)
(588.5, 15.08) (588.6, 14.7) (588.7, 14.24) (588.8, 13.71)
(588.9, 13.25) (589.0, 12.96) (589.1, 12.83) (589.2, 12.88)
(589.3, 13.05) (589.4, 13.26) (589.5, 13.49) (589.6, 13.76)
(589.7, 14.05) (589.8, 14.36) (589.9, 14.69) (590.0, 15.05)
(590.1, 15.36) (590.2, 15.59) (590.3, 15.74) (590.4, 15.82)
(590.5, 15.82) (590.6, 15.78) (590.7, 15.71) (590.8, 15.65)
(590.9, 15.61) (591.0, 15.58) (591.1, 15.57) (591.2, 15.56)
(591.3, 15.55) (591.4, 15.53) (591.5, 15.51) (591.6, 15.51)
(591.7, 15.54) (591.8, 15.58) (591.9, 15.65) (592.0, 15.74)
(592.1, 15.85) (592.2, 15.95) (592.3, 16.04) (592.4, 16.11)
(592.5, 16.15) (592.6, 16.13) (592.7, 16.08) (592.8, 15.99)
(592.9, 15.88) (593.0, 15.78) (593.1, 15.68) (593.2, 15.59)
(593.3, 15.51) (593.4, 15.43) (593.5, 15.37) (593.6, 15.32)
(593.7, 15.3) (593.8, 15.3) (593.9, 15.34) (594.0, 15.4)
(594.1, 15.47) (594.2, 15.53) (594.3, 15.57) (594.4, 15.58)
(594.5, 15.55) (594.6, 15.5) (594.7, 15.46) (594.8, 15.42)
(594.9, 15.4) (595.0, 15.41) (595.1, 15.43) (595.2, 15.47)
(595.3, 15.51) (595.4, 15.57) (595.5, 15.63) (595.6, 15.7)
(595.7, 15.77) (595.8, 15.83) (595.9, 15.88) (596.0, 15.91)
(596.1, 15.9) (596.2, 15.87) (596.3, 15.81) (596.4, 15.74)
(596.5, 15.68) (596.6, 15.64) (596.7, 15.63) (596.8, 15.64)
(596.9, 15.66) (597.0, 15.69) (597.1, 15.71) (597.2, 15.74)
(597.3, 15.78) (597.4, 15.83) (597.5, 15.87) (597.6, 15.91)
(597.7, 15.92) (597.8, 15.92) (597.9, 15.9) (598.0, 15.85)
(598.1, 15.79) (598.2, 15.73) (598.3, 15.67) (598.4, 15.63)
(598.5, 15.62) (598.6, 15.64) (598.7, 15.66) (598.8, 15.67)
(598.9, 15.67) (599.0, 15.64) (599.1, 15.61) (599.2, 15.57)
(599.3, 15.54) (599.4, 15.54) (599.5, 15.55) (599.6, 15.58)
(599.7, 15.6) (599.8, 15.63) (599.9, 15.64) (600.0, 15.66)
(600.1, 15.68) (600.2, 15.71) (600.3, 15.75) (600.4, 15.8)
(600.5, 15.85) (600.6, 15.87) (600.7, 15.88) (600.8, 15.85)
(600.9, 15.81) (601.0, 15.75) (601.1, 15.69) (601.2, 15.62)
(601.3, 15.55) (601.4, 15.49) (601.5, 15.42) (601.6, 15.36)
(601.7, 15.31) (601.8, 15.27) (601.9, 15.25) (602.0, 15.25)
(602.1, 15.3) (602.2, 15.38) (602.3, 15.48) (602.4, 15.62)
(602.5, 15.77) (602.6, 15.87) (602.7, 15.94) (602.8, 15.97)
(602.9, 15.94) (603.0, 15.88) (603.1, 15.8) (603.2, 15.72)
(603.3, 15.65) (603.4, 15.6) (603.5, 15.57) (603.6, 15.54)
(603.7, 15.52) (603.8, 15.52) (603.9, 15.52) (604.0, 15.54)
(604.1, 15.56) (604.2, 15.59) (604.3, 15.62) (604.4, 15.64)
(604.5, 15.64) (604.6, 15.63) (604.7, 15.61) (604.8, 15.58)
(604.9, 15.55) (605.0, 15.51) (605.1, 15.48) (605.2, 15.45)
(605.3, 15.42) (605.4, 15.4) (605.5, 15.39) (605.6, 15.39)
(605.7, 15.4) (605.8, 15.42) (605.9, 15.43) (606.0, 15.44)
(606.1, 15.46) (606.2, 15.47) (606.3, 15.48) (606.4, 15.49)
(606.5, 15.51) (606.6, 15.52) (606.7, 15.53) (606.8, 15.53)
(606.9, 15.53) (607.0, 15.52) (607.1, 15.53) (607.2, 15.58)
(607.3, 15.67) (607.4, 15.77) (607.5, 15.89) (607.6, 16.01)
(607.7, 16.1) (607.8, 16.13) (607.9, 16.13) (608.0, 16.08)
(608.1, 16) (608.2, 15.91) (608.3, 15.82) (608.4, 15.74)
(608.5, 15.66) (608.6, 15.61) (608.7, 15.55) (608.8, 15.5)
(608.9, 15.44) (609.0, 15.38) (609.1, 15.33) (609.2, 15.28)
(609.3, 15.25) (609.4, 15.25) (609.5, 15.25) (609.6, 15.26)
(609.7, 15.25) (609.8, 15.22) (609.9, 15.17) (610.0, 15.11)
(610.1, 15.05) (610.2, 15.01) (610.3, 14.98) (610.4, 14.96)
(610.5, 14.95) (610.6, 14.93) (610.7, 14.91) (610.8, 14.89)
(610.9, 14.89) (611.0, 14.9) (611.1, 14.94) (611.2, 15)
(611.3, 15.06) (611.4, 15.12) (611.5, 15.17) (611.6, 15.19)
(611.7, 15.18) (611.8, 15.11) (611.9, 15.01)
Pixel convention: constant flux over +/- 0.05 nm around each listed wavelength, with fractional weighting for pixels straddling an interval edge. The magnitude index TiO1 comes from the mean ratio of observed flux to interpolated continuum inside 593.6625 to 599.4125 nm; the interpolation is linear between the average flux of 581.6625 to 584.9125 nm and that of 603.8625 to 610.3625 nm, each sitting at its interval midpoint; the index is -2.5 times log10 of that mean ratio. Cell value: 0.00 mag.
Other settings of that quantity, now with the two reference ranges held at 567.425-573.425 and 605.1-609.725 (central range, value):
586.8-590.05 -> 0.06 mag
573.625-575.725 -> 0.02 mag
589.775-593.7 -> 0.01 mag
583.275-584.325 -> -0.01 mag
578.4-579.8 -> -0.01 mag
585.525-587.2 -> -0.01 mag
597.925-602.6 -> 0.00 mag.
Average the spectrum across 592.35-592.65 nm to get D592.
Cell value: 16.1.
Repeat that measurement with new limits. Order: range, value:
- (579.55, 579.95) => 16.3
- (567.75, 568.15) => 16.3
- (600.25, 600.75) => 15.8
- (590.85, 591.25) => 15.6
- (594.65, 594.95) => 15.4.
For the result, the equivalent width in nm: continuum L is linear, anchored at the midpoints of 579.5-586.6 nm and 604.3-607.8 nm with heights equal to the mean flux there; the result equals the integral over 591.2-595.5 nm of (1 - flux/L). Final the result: 0.05 nm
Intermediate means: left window 16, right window 15.6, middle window 15.6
